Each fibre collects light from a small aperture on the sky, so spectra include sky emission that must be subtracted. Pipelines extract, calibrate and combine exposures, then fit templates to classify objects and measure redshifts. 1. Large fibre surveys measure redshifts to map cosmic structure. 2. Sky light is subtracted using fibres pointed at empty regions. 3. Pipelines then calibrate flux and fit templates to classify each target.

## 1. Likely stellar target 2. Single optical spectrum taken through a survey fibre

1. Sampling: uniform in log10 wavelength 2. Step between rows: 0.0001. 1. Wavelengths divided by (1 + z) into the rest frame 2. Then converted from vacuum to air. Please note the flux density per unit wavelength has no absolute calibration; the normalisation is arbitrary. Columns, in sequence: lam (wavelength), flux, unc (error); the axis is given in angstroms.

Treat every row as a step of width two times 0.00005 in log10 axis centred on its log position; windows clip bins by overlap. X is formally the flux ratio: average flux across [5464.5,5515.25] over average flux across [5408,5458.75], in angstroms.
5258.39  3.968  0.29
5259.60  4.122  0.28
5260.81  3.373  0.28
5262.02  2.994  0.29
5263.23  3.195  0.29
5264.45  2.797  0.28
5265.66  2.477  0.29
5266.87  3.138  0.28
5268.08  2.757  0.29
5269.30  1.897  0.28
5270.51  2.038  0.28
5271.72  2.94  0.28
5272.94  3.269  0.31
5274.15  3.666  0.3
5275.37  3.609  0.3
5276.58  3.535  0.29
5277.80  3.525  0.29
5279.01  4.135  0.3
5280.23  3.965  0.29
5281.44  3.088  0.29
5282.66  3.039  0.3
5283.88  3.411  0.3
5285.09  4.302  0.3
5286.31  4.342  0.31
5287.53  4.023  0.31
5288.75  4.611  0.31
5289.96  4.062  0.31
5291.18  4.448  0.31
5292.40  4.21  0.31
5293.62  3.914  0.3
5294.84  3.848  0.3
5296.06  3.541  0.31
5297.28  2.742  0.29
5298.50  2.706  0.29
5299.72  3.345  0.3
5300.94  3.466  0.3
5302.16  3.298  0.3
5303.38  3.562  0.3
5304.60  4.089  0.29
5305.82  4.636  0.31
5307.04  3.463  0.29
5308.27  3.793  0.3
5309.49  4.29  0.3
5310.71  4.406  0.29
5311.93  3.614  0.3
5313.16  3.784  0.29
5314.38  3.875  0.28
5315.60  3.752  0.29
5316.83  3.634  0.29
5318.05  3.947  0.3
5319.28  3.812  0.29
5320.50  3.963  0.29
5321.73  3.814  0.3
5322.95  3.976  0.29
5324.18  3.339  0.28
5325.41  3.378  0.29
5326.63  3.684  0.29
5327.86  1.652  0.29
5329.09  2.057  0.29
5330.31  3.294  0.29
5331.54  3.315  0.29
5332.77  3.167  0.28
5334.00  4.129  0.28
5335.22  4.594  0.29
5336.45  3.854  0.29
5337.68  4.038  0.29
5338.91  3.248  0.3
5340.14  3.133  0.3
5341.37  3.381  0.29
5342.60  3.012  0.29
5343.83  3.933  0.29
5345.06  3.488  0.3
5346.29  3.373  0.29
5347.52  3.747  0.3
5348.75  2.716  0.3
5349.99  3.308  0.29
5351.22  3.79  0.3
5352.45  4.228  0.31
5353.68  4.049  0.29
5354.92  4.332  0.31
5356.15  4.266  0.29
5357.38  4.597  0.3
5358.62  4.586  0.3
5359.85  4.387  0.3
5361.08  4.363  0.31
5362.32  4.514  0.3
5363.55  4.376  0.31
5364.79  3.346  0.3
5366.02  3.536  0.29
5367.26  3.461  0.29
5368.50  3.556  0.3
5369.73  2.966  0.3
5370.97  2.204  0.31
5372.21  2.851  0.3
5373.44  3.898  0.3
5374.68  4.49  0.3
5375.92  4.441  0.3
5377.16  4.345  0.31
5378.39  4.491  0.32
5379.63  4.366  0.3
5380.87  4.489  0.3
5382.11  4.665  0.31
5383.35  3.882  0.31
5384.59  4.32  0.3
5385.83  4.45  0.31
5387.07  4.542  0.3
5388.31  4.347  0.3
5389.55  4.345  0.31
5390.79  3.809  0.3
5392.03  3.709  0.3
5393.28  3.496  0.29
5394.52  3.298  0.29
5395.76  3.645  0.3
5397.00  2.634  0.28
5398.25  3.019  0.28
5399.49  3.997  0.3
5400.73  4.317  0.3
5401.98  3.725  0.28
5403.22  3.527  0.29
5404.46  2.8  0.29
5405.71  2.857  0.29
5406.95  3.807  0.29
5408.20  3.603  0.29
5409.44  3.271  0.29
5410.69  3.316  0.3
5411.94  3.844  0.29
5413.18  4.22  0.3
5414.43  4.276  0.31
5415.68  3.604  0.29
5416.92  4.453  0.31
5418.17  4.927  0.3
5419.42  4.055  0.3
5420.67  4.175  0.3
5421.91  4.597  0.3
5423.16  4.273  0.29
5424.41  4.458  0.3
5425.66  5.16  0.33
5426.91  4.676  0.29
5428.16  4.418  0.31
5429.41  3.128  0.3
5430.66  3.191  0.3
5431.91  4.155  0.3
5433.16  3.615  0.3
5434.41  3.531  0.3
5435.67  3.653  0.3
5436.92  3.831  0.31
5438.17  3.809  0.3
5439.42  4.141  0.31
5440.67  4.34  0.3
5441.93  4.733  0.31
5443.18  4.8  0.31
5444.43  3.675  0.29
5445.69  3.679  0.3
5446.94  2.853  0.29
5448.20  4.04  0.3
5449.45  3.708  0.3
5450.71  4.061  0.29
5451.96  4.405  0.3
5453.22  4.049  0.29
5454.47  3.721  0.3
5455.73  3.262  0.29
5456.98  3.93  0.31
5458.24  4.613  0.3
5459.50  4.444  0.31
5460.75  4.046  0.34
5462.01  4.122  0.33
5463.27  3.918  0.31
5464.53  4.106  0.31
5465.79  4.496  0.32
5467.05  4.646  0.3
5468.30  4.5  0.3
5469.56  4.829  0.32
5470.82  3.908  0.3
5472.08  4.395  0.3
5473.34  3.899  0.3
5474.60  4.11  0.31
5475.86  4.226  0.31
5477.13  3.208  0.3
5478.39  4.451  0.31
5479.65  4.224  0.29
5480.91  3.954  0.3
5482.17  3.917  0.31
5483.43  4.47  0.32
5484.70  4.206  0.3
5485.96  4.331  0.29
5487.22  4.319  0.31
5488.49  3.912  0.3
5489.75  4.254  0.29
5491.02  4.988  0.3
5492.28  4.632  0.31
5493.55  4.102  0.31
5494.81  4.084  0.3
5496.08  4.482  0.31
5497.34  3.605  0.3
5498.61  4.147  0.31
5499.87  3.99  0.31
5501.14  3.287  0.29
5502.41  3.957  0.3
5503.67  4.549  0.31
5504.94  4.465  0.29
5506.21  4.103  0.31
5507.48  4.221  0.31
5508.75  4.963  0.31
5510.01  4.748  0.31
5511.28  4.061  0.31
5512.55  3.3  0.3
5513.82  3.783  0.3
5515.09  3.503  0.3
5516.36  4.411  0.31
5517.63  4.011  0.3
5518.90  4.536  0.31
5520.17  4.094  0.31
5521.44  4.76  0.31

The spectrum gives 1.0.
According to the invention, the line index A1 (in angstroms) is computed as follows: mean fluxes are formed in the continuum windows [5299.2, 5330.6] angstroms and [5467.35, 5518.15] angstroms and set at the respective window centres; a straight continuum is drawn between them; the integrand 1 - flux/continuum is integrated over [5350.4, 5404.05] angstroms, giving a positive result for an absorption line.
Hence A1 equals -1.8 angstroms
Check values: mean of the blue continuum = 3.62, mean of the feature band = 3.94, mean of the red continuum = 4.17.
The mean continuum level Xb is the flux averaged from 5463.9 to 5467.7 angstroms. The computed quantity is 4.42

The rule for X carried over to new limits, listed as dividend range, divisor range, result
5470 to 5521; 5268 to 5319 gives 1.14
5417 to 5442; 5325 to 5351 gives 1.23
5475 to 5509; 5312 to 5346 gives 1.18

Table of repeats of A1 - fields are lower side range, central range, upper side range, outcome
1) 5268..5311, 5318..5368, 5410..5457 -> 1.1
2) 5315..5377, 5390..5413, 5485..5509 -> 2.2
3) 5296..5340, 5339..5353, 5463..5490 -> 0.9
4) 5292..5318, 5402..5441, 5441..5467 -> 0.6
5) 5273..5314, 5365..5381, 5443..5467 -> 0.6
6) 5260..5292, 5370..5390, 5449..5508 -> -1.6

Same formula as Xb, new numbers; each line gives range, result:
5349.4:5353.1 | 3.79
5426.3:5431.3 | 3.85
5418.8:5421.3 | 4.13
